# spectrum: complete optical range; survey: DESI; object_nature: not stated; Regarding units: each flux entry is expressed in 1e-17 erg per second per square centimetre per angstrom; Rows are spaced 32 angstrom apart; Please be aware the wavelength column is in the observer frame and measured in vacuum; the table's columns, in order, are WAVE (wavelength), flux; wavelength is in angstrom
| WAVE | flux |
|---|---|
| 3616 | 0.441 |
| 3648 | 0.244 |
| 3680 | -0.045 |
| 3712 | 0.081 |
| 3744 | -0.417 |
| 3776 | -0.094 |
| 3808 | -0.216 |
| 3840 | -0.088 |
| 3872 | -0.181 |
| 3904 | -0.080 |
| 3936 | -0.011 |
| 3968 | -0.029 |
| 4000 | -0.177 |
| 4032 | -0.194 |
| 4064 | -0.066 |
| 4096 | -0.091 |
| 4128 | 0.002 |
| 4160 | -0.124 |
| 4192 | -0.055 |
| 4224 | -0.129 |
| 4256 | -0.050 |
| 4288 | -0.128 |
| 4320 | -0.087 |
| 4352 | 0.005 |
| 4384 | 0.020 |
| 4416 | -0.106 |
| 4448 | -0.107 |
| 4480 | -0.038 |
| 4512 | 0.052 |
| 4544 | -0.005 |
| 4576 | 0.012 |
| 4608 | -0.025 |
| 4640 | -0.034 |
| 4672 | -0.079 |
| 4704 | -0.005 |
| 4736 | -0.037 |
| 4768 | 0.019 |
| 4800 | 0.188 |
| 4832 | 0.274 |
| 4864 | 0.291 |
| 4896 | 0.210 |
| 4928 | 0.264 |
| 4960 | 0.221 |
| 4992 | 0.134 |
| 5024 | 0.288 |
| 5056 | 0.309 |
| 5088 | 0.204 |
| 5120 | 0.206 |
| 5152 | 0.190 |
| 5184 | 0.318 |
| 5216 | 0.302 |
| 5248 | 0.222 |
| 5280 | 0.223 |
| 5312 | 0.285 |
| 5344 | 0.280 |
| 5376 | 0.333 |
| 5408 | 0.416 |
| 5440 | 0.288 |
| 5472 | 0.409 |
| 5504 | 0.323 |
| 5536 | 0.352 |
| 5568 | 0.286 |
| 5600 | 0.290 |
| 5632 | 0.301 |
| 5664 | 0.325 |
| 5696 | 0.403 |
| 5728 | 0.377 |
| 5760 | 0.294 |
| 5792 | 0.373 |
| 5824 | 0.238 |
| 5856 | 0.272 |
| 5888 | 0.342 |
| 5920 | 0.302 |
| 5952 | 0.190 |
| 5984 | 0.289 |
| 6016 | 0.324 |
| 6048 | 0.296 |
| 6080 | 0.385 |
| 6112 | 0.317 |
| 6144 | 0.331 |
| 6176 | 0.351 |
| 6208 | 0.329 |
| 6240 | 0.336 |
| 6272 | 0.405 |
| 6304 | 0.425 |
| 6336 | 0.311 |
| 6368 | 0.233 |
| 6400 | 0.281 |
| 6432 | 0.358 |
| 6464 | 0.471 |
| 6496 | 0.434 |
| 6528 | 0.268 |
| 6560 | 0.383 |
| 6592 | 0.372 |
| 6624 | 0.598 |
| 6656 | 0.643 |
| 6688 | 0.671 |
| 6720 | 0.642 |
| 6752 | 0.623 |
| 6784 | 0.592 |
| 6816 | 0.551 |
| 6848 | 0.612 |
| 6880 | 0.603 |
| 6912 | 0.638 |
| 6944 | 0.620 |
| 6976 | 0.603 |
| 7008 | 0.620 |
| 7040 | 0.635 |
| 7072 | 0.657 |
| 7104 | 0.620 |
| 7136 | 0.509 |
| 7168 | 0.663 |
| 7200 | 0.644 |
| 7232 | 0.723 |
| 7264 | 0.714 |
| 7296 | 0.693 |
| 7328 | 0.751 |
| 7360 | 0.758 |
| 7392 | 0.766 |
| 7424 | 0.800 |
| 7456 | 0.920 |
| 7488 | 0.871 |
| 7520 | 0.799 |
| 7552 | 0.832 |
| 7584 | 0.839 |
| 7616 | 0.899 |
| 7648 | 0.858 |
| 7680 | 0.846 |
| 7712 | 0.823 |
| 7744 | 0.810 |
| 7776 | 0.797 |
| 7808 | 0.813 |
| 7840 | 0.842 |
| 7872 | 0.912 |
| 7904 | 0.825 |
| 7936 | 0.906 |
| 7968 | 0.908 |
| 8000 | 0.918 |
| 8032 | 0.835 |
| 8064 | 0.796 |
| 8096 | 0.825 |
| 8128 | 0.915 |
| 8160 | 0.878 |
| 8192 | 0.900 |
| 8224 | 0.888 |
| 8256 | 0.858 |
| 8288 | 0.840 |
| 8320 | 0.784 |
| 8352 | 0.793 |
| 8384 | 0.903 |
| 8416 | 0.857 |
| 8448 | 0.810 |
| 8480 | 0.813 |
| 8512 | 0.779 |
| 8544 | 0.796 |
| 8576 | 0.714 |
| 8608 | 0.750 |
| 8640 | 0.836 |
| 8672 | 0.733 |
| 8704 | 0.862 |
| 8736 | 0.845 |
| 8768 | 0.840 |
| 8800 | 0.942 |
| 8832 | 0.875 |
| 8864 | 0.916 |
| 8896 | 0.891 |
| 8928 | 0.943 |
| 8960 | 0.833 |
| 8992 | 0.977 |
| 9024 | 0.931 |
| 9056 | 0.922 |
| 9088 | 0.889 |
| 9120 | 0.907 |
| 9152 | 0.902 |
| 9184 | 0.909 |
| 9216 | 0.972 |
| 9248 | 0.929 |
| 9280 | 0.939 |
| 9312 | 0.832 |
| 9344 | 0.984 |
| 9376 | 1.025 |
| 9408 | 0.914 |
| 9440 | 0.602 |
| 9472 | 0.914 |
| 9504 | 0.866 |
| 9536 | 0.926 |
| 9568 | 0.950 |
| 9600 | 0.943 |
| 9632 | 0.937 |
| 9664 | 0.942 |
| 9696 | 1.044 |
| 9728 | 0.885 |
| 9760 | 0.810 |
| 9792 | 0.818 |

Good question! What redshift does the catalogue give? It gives 0.658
